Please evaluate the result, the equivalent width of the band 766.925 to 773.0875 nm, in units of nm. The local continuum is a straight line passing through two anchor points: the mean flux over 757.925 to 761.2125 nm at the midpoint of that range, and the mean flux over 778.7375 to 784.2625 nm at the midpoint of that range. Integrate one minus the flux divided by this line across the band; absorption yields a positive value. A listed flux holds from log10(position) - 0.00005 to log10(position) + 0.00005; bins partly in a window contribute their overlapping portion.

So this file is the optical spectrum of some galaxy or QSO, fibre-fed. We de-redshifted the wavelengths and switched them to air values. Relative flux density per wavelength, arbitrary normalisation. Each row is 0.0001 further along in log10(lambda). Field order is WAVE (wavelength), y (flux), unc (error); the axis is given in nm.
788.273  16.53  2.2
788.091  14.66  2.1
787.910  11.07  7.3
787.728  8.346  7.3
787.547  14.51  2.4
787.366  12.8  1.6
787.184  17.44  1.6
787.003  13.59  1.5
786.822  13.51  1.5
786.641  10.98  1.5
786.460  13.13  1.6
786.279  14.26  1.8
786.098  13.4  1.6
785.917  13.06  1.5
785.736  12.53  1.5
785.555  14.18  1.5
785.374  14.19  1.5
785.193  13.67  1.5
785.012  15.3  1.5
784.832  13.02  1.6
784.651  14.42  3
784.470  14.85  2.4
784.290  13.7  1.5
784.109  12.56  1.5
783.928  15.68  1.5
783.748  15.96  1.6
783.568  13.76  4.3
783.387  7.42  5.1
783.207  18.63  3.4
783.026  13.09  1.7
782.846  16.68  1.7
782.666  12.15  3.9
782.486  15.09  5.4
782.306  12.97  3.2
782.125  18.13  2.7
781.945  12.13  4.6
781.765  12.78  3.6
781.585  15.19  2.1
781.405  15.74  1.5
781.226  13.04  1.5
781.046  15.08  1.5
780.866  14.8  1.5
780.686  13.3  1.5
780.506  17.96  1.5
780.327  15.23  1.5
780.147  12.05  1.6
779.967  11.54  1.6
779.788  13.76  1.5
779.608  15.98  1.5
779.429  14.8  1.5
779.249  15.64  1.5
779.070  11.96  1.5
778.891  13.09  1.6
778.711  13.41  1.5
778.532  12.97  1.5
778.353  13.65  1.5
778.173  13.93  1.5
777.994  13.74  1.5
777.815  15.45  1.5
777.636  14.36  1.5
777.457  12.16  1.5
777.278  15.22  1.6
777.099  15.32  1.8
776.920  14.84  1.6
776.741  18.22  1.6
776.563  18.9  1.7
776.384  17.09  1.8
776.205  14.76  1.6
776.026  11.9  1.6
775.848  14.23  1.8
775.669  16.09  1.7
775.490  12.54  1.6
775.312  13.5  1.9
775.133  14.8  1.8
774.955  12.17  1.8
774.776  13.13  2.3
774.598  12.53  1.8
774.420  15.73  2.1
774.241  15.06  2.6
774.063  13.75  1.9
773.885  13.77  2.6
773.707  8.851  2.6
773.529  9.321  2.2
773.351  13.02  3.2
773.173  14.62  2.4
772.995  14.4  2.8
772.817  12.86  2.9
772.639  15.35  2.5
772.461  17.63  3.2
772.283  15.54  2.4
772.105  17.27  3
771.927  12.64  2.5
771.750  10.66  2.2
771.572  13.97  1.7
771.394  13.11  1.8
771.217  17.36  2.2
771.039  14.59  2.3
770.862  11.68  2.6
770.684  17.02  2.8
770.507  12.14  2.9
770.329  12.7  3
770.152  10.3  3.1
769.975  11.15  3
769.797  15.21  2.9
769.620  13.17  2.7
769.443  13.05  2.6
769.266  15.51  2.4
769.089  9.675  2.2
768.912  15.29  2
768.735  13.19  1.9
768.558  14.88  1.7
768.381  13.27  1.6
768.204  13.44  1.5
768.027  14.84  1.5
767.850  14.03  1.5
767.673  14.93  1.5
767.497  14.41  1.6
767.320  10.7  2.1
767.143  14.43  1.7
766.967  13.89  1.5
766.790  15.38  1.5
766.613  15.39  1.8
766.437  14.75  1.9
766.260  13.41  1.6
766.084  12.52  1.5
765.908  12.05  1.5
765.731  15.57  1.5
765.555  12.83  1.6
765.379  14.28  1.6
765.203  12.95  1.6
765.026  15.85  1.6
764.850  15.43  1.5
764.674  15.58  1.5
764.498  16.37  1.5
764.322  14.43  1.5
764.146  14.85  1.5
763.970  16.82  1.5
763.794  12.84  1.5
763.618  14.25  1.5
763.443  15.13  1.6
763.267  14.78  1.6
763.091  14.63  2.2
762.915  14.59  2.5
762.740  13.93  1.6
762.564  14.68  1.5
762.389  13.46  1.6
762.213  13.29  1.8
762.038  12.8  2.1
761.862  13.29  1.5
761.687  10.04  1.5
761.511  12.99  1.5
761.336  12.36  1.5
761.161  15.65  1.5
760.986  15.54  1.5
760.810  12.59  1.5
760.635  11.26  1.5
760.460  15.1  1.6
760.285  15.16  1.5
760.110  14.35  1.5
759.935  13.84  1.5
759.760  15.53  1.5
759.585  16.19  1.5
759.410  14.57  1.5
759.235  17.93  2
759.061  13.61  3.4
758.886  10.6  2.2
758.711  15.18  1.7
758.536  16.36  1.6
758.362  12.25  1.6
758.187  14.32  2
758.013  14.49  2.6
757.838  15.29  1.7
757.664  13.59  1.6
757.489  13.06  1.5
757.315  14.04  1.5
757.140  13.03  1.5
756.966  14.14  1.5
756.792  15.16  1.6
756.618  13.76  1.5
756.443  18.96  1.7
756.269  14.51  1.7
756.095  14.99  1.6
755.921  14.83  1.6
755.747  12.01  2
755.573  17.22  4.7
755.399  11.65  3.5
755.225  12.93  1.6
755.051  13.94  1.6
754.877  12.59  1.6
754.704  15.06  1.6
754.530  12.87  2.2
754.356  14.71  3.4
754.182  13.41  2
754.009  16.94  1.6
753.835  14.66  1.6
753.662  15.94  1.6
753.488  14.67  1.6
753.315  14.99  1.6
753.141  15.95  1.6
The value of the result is 0.21 nm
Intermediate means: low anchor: 14.4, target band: 13.8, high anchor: 14.2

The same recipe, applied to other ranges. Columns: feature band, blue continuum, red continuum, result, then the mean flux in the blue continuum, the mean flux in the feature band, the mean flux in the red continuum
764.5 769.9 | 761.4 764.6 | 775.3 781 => 0.06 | 14.1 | 14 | 14.5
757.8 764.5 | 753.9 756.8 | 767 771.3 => -0.06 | 14.4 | 14.2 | 13.6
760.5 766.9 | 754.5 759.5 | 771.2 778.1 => 0.07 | 14.3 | 14.1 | 14.2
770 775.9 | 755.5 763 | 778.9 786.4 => 0.20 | 14.2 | 13.7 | 14.1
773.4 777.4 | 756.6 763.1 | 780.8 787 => -0.05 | 14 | 14.1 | 14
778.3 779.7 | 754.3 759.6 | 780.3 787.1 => 0.02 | 14.3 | 13.9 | 14.1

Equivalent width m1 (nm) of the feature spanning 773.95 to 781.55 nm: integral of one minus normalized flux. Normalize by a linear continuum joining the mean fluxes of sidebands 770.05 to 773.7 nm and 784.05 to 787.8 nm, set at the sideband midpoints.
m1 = -0.42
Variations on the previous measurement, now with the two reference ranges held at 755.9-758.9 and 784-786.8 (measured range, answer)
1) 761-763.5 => 0.10 nm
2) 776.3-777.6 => -0.19 nm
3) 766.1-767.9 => 0.01 nm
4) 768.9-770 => 0.06 nm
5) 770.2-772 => 0.06 nm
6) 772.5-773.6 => 0.03 nm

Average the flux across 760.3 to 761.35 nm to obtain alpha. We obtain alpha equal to 13.9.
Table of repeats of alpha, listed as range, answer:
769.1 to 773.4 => 13.9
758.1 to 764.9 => 14.3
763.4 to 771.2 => 14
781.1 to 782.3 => 14.4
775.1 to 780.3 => 14.3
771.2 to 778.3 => 14.2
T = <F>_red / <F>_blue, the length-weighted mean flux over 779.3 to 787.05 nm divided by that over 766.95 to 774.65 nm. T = 1.03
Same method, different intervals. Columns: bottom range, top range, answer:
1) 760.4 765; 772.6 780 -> 0.99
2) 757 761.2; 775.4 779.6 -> 1.02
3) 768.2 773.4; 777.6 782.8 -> 1.02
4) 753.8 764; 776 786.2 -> 1.01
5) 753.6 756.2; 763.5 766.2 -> 1.01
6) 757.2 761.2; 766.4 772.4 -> 0.96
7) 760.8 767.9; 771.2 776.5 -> 0.99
